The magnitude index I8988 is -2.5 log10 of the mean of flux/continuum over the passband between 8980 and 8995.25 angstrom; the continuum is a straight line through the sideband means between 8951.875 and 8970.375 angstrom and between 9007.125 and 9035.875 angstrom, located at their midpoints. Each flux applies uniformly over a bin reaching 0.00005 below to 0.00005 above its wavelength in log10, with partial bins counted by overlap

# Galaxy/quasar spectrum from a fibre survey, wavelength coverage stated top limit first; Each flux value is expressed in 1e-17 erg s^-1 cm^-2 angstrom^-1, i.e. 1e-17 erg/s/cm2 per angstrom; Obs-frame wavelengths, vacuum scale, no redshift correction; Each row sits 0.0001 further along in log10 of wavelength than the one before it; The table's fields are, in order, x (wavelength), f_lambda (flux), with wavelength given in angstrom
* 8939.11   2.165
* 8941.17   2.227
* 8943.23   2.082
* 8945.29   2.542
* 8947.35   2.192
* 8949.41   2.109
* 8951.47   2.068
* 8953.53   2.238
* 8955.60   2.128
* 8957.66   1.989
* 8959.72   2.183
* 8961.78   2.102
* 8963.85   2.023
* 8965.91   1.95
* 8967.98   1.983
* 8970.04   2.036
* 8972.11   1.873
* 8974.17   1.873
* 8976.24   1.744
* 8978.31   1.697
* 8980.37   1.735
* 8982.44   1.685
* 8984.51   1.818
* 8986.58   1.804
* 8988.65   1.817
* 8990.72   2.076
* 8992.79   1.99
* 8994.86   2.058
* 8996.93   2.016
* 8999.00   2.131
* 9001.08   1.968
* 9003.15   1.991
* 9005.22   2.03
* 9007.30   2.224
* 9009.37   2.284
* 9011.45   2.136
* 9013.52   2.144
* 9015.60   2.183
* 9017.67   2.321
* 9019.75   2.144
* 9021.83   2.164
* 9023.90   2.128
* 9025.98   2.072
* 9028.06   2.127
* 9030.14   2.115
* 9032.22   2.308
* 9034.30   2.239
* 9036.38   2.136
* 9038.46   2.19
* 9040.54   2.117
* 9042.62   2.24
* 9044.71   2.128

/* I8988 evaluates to 0.136 mag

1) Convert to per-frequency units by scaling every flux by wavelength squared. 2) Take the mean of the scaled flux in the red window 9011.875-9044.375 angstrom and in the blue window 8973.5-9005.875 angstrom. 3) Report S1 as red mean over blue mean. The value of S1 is 1.2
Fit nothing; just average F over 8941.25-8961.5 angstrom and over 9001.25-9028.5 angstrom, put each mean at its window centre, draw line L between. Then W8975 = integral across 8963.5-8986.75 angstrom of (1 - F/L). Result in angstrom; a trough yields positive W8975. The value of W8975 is 3.36 angstrom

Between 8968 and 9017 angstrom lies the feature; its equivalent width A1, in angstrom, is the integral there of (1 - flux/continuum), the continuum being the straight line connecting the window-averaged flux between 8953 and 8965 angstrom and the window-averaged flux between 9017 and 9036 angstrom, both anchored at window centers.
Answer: 3.8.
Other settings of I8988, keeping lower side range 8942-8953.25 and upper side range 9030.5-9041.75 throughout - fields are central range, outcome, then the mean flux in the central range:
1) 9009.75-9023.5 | 0.01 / 2.18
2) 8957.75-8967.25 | 0.07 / 2.05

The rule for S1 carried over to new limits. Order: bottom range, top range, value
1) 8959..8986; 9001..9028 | 1.14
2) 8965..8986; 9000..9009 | 1.13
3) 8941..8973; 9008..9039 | 1.05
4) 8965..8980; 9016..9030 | 1.17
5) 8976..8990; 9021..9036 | 1.24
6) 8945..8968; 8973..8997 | 0.88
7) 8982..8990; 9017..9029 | 1.21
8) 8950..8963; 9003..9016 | 1.03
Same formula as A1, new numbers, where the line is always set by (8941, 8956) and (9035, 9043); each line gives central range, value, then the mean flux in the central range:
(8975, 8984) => 1.9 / 1.72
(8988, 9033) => 1.4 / 2.11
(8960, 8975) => 1.4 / 1.99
